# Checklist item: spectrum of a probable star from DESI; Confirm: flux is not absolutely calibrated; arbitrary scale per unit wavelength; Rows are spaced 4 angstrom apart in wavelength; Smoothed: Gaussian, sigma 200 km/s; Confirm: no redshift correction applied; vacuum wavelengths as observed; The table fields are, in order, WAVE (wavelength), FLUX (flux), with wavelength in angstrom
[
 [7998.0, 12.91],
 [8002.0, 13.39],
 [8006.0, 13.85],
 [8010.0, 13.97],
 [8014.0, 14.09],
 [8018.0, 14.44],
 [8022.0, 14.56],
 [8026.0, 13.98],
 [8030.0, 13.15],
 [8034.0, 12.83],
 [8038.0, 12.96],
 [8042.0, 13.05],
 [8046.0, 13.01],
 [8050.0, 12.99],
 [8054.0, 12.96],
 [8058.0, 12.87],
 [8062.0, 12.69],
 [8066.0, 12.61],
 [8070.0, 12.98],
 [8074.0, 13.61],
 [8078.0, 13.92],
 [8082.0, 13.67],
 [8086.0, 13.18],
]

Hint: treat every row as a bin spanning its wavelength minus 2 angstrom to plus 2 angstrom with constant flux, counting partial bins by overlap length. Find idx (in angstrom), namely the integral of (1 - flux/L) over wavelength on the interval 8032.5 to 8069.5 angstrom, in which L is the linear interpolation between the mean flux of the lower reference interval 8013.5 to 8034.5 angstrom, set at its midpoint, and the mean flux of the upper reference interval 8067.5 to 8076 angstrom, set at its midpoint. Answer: 1.8 angstrom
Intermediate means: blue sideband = 13.9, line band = 12.9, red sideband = 13.3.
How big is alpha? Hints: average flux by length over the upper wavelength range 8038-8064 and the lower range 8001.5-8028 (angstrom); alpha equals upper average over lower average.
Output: 0.92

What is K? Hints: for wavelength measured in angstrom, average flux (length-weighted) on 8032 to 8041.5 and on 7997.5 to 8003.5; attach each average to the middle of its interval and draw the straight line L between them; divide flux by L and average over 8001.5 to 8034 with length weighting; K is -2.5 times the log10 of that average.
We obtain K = -0.07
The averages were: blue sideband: 13.2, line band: 13.9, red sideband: 12.9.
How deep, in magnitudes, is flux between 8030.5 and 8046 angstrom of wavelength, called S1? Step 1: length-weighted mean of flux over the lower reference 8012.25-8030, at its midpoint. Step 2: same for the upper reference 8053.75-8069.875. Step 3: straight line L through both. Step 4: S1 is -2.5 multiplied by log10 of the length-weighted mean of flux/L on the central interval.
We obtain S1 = 0.05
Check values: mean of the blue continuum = 14.1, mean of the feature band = 13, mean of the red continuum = 12.8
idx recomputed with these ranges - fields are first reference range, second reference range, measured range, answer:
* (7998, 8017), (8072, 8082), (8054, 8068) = 1.01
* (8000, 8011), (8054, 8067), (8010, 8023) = -0.73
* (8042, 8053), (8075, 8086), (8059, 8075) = 0.56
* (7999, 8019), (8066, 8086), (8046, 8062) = 0.76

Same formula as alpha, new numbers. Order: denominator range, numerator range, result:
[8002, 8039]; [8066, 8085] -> 0.98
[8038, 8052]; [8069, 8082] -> 1.04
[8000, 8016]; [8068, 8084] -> 0.98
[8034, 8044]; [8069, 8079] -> 1.04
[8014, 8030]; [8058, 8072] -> 0.90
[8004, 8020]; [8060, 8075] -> 0.92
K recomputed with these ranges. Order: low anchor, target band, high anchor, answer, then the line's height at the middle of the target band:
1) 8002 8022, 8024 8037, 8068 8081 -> 0.05 mag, 13.9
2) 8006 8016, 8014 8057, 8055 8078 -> 0.01 mag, 13.6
